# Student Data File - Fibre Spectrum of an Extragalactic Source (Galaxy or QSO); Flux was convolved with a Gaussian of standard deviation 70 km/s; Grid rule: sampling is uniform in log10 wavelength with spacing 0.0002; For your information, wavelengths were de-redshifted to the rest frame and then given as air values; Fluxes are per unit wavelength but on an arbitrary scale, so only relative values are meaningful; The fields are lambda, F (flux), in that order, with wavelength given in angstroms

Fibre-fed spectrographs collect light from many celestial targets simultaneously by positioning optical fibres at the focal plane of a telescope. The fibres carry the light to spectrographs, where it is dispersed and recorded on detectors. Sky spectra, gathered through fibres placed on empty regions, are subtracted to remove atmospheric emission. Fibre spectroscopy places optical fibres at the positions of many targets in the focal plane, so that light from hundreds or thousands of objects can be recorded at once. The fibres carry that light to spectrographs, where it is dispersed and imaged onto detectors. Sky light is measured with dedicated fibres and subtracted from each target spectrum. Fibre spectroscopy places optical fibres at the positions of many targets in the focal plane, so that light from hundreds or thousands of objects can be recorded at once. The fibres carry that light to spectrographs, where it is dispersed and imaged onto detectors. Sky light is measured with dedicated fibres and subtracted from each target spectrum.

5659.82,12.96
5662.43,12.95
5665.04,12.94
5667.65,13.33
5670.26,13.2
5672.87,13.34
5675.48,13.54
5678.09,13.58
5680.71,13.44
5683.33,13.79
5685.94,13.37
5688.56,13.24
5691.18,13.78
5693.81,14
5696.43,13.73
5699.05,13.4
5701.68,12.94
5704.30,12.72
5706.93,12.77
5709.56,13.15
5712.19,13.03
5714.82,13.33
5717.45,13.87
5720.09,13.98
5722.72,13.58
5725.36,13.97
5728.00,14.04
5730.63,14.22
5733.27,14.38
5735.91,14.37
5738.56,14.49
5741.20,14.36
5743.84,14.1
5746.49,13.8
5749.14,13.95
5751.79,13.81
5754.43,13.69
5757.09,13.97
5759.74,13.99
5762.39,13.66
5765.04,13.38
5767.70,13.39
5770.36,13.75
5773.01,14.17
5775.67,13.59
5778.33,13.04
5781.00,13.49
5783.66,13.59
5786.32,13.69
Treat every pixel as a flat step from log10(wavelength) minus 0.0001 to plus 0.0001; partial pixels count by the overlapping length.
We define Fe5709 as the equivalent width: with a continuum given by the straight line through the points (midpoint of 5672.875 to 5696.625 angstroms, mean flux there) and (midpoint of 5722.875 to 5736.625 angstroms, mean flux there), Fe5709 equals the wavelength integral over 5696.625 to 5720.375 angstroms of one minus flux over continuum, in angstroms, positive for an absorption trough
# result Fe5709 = 1.1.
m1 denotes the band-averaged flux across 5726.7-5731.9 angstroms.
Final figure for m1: 14.2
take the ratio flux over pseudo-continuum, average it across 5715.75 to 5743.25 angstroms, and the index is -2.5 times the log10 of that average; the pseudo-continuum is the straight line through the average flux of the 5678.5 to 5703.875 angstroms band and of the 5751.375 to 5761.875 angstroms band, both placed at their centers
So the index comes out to -0.03 mag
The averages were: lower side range 13.5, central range 14.1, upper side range 13.9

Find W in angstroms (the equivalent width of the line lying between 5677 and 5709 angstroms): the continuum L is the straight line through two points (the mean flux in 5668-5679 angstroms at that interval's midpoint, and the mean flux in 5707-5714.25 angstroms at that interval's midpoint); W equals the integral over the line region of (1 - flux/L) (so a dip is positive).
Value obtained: -0.4 angstroms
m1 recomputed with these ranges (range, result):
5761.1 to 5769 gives 13.5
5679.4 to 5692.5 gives 13.5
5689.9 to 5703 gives 13.6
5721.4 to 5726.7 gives 13.8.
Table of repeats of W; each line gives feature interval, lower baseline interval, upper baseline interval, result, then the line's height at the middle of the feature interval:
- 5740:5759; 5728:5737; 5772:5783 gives 0.1 angstroms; 14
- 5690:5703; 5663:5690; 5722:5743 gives 0.1 angstroms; 13.7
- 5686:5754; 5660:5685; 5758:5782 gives -1.2 angstroms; 13.5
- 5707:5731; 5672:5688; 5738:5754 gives 0.4 angstroms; 13.8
